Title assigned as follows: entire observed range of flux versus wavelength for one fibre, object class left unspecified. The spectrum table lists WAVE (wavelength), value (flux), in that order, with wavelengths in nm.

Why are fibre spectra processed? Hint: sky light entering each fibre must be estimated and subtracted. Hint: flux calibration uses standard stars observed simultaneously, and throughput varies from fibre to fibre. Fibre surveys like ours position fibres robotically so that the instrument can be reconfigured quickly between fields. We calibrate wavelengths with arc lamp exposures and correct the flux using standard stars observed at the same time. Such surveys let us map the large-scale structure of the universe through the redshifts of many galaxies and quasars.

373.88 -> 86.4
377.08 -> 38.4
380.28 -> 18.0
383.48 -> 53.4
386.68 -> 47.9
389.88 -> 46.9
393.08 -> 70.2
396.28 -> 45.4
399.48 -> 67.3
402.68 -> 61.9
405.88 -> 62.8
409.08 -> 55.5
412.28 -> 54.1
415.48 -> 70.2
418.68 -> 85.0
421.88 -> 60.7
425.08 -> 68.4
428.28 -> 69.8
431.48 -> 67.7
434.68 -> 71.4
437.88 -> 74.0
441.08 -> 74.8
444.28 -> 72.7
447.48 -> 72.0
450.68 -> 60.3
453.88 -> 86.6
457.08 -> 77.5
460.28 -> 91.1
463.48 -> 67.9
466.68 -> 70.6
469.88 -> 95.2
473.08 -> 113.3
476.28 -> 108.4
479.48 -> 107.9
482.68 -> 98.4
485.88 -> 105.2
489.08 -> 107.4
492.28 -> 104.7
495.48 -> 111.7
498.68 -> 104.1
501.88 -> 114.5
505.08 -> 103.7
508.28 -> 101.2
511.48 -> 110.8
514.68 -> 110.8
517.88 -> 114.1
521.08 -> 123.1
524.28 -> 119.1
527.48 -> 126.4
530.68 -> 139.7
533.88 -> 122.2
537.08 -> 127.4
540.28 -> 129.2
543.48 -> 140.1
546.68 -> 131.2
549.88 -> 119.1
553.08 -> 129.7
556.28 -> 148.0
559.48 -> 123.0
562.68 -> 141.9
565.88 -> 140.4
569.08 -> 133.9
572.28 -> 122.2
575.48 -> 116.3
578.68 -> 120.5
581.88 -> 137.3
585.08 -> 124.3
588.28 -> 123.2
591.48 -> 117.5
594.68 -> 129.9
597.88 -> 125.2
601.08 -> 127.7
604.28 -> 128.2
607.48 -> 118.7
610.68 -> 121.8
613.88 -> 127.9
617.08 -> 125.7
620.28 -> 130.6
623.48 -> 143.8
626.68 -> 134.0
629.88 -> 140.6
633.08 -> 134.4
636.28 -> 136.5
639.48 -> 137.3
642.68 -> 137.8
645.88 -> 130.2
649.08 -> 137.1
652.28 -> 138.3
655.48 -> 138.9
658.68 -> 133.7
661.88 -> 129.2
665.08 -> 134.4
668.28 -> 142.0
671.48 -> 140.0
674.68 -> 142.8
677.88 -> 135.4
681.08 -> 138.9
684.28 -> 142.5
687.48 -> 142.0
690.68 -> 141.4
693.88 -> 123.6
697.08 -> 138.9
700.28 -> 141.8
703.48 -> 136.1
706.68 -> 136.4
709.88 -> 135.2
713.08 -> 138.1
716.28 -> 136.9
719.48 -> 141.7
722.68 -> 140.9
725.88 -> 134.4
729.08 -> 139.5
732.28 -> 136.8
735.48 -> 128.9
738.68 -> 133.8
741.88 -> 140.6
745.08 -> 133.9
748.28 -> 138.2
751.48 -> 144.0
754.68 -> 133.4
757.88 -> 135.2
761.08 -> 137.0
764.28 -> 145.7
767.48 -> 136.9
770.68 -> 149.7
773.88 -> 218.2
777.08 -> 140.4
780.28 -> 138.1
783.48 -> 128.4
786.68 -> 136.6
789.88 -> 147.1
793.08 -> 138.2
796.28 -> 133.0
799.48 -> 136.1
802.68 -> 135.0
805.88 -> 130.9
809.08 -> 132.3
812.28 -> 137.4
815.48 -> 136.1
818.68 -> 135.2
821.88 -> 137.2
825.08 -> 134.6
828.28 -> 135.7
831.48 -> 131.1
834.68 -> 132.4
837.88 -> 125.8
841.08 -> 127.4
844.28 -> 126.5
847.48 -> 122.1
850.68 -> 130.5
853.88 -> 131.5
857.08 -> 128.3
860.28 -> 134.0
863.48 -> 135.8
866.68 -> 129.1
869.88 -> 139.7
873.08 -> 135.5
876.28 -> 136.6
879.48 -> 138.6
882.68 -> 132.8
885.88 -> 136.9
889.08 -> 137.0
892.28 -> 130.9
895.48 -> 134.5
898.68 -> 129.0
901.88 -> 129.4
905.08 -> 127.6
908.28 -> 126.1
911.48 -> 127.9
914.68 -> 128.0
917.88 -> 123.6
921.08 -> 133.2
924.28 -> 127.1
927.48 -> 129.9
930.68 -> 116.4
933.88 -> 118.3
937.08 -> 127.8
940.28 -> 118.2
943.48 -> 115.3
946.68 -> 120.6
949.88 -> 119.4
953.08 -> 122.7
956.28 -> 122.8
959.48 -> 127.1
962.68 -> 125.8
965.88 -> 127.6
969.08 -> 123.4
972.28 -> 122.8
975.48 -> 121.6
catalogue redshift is 0.177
